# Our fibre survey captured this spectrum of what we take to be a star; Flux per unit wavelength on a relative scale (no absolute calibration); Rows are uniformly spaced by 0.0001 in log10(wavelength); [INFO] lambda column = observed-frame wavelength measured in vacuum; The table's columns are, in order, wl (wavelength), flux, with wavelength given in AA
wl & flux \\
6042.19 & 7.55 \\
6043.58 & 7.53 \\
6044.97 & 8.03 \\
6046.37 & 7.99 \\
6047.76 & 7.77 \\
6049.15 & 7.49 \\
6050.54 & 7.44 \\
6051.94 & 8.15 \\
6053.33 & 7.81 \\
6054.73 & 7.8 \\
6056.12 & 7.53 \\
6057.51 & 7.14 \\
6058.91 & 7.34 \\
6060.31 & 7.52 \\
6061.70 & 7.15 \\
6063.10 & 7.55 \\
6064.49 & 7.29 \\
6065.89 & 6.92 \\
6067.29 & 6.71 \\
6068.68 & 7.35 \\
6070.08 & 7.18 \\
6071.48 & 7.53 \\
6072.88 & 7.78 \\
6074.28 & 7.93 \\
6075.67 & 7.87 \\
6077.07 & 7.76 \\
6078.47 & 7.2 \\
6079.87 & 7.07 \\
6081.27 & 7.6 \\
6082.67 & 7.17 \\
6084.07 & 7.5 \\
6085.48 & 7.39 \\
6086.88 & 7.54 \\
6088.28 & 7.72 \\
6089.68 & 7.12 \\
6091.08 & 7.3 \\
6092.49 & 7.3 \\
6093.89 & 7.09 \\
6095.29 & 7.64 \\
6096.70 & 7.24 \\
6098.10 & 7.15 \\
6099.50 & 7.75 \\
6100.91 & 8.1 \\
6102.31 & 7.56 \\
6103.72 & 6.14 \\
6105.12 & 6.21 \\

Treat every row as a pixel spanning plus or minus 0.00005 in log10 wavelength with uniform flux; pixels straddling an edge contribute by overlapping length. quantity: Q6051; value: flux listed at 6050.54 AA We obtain 7.44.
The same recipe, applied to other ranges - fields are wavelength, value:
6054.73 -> 7.8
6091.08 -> 7.3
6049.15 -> 7.49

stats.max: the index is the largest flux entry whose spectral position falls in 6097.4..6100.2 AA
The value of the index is 7.75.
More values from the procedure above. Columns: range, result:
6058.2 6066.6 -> 7.55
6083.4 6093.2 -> 7.72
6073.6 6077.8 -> 7.93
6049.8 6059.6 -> 8.15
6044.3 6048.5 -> 8.03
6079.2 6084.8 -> 7.6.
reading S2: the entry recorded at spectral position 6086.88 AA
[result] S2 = 7.54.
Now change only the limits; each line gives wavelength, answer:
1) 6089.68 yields 7.12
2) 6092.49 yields 7.3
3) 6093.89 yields 7.09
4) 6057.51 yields 7.14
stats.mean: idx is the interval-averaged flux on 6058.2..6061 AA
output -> 7.4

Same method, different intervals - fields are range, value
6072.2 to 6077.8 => 7.84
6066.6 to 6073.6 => 7.31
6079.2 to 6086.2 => 7.34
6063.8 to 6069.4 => 7.07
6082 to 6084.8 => 7.32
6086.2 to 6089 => 7.64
